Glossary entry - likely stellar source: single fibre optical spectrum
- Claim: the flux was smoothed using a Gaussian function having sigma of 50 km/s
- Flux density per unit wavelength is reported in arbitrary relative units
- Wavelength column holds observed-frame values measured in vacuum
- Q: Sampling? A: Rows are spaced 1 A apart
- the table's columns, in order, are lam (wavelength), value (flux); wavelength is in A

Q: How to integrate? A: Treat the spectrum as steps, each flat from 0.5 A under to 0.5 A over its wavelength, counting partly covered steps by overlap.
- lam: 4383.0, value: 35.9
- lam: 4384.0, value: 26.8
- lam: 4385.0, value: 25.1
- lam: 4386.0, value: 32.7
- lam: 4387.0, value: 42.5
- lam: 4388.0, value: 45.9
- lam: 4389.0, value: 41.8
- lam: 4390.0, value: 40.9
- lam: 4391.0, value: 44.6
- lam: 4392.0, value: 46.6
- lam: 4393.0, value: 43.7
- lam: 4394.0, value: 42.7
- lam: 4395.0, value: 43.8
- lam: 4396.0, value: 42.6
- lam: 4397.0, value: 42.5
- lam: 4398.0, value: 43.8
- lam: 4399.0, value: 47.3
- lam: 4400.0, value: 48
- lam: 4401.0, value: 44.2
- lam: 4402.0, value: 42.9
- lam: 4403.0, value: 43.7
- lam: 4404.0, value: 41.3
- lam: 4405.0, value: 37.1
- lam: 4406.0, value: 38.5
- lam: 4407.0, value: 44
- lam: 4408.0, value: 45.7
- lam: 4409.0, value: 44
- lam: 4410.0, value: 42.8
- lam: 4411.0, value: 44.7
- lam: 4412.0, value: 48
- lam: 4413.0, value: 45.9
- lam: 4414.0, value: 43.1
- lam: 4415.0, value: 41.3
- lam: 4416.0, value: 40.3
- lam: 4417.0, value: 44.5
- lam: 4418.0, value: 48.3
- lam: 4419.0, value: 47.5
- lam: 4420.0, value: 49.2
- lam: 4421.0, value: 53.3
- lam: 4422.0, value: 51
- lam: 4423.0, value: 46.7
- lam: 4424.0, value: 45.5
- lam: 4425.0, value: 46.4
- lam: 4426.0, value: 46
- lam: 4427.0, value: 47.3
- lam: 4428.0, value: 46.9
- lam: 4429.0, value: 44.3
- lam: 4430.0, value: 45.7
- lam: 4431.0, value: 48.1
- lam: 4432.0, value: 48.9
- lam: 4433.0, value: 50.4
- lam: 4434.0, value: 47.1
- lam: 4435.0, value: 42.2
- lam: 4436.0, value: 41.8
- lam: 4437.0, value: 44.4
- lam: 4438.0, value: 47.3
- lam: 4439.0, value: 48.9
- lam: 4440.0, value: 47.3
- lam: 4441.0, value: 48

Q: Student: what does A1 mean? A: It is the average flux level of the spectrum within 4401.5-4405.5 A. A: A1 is 41.2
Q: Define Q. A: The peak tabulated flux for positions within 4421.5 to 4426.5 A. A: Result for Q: 51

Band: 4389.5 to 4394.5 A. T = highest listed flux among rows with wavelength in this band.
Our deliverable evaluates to 46.6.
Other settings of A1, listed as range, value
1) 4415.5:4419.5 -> 45.1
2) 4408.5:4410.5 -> 43.4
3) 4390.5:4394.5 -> 44.4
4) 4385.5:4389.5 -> 40.7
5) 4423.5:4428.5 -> 46.4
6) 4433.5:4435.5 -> 44.7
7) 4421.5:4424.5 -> 47.7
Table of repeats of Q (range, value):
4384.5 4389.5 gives 45.9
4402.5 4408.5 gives 45.7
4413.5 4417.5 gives 44.5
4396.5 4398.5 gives 43.8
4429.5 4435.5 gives 50.4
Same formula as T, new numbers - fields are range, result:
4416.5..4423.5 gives 53.3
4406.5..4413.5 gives 48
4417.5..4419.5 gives 48.3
